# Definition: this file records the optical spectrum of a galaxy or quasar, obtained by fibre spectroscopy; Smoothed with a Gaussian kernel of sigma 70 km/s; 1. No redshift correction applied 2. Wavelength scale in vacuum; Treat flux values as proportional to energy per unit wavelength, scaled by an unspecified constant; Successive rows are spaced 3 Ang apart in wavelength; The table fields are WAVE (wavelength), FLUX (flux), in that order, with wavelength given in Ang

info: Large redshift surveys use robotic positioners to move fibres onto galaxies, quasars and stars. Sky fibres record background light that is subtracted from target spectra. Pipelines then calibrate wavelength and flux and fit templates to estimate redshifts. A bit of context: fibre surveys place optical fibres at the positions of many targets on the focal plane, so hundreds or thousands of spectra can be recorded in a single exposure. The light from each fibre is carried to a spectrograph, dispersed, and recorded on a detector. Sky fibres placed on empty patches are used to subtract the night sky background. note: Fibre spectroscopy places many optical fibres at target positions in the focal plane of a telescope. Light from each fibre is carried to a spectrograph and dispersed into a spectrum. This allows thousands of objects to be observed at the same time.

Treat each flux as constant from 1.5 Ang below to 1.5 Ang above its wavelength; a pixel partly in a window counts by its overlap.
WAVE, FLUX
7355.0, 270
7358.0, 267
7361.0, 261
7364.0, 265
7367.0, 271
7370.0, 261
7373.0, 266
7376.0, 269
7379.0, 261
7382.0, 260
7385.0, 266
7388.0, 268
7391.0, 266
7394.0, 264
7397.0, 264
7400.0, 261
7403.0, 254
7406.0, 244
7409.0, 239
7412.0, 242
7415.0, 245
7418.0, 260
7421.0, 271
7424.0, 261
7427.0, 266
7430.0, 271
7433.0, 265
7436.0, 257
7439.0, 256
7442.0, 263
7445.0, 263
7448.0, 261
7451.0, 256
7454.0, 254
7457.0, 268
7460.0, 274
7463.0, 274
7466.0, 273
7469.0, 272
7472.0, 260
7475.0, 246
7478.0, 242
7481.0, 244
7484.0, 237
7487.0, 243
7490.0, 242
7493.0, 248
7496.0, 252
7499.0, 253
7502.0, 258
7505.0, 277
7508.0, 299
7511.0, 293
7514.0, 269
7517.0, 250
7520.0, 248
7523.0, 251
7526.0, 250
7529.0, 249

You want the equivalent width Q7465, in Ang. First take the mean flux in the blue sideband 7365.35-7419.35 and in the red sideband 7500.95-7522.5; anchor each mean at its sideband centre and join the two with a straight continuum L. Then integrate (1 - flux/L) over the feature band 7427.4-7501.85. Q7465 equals 2.3 Ang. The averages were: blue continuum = 259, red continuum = 270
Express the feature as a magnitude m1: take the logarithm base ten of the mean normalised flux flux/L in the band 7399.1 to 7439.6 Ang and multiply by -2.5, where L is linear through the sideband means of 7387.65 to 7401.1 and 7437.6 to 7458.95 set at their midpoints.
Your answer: 0.03 mag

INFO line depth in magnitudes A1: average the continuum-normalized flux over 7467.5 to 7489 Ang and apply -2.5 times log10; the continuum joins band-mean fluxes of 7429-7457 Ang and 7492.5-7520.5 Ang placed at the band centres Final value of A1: 0.062 mag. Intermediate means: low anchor 261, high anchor 266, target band 249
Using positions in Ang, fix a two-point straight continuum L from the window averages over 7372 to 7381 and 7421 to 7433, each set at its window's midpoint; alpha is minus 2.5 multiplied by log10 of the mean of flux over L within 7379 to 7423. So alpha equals 0.03 mag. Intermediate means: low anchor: 265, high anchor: 266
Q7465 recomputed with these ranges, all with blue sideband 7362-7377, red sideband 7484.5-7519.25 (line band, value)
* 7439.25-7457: 0.2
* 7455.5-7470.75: -0.5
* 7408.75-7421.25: 0.6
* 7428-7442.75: 0.1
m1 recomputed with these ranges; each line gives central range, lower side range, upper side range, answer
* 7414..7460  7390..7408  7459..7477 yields 0.002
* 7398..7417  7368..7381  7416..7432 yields 0.070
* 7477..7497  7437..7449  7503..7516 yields 0.130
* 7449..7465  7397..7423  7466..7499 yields -0.060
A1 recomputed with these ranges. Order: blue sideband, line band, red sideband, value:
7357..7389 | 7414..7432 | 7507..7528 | 0.01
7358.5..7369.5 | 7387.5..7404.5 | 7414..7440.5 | 0.00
